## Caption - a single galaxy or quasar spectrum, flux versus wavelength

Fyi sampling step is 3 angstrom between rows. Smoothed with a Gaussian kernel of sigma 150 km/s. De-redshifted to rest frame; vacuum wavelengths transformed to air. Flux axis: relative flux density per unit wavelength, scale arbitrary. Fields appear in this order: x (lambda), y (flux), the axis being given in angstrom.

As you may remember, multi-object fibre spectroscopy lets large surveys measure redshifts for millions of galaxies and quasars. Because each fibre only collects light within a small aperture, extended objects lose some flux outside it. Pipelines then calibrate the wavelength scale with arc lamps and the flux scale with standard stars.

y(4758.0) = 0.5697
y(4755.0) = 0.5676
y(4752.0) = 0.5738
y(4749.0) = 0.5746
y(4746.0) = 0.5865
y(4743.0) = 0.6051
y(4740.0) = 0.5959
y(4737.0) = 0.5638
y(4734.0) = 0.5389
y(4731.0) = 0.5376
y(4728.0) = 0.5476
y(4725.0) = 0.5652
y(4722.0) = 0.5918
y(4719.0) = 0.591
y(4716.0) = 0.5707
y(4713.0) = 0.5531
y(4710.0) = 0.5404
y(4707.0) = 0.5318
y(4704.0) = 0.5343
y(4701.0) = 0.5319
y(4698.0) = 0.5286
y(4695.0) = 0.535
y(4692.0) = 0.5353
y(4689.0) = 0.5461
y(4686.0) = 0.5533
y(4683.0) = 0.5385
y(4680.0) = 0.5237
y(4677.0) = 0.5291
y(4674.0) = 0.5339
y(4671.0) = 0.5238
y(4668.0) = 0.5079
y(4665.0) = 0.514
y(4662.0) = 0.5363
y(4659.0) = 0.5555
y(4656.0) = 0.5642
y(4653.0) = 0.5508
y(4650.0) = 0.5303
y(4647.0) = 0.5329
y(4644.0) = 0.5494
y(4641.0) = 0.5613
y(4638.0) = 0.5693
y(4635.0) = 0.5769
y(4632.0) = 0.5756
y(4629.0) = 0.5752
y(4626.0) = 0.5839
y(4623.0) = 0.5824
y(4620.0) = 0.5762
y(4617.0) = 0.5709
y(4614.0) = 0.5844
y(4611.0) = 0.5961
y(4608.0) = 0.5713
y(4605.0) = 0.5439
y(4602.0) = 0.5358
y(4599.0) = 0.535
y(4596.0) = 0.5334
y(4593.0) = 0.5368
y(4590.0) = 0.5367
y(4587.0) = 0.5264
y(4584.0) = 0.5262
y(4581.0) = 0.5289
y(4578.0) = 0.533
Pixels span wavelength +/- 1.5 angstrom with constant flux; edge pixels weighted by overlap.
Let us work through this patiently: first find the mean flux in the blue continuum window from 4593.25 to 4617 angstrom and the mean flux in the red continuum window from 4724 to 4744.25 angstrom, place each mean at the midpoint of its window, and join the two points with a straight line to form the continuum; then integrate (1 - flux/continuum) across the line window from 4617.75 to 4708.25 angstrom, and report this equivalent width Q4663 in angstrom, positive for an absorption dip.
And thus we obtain 2.2 angstrom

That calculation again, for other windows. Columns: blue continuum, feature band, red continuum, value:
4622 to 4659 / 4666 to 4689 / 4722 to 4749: 1.4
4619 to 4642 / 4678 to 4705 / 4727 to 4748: 1.7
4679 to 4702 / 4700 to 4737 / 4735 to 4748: 0.7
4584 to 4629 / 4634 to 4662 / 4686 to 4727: 0.1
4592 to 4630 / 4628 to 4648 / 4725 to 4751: 0.0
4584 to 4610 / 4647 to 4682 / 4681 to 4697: 0.4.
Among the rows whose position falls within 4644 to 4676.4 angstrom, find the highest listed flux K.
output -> 0.5642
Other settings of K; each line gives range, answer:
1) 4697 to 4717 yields 0.5707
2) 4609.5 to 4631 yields 0.5961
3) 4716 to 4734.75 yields 0.5918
